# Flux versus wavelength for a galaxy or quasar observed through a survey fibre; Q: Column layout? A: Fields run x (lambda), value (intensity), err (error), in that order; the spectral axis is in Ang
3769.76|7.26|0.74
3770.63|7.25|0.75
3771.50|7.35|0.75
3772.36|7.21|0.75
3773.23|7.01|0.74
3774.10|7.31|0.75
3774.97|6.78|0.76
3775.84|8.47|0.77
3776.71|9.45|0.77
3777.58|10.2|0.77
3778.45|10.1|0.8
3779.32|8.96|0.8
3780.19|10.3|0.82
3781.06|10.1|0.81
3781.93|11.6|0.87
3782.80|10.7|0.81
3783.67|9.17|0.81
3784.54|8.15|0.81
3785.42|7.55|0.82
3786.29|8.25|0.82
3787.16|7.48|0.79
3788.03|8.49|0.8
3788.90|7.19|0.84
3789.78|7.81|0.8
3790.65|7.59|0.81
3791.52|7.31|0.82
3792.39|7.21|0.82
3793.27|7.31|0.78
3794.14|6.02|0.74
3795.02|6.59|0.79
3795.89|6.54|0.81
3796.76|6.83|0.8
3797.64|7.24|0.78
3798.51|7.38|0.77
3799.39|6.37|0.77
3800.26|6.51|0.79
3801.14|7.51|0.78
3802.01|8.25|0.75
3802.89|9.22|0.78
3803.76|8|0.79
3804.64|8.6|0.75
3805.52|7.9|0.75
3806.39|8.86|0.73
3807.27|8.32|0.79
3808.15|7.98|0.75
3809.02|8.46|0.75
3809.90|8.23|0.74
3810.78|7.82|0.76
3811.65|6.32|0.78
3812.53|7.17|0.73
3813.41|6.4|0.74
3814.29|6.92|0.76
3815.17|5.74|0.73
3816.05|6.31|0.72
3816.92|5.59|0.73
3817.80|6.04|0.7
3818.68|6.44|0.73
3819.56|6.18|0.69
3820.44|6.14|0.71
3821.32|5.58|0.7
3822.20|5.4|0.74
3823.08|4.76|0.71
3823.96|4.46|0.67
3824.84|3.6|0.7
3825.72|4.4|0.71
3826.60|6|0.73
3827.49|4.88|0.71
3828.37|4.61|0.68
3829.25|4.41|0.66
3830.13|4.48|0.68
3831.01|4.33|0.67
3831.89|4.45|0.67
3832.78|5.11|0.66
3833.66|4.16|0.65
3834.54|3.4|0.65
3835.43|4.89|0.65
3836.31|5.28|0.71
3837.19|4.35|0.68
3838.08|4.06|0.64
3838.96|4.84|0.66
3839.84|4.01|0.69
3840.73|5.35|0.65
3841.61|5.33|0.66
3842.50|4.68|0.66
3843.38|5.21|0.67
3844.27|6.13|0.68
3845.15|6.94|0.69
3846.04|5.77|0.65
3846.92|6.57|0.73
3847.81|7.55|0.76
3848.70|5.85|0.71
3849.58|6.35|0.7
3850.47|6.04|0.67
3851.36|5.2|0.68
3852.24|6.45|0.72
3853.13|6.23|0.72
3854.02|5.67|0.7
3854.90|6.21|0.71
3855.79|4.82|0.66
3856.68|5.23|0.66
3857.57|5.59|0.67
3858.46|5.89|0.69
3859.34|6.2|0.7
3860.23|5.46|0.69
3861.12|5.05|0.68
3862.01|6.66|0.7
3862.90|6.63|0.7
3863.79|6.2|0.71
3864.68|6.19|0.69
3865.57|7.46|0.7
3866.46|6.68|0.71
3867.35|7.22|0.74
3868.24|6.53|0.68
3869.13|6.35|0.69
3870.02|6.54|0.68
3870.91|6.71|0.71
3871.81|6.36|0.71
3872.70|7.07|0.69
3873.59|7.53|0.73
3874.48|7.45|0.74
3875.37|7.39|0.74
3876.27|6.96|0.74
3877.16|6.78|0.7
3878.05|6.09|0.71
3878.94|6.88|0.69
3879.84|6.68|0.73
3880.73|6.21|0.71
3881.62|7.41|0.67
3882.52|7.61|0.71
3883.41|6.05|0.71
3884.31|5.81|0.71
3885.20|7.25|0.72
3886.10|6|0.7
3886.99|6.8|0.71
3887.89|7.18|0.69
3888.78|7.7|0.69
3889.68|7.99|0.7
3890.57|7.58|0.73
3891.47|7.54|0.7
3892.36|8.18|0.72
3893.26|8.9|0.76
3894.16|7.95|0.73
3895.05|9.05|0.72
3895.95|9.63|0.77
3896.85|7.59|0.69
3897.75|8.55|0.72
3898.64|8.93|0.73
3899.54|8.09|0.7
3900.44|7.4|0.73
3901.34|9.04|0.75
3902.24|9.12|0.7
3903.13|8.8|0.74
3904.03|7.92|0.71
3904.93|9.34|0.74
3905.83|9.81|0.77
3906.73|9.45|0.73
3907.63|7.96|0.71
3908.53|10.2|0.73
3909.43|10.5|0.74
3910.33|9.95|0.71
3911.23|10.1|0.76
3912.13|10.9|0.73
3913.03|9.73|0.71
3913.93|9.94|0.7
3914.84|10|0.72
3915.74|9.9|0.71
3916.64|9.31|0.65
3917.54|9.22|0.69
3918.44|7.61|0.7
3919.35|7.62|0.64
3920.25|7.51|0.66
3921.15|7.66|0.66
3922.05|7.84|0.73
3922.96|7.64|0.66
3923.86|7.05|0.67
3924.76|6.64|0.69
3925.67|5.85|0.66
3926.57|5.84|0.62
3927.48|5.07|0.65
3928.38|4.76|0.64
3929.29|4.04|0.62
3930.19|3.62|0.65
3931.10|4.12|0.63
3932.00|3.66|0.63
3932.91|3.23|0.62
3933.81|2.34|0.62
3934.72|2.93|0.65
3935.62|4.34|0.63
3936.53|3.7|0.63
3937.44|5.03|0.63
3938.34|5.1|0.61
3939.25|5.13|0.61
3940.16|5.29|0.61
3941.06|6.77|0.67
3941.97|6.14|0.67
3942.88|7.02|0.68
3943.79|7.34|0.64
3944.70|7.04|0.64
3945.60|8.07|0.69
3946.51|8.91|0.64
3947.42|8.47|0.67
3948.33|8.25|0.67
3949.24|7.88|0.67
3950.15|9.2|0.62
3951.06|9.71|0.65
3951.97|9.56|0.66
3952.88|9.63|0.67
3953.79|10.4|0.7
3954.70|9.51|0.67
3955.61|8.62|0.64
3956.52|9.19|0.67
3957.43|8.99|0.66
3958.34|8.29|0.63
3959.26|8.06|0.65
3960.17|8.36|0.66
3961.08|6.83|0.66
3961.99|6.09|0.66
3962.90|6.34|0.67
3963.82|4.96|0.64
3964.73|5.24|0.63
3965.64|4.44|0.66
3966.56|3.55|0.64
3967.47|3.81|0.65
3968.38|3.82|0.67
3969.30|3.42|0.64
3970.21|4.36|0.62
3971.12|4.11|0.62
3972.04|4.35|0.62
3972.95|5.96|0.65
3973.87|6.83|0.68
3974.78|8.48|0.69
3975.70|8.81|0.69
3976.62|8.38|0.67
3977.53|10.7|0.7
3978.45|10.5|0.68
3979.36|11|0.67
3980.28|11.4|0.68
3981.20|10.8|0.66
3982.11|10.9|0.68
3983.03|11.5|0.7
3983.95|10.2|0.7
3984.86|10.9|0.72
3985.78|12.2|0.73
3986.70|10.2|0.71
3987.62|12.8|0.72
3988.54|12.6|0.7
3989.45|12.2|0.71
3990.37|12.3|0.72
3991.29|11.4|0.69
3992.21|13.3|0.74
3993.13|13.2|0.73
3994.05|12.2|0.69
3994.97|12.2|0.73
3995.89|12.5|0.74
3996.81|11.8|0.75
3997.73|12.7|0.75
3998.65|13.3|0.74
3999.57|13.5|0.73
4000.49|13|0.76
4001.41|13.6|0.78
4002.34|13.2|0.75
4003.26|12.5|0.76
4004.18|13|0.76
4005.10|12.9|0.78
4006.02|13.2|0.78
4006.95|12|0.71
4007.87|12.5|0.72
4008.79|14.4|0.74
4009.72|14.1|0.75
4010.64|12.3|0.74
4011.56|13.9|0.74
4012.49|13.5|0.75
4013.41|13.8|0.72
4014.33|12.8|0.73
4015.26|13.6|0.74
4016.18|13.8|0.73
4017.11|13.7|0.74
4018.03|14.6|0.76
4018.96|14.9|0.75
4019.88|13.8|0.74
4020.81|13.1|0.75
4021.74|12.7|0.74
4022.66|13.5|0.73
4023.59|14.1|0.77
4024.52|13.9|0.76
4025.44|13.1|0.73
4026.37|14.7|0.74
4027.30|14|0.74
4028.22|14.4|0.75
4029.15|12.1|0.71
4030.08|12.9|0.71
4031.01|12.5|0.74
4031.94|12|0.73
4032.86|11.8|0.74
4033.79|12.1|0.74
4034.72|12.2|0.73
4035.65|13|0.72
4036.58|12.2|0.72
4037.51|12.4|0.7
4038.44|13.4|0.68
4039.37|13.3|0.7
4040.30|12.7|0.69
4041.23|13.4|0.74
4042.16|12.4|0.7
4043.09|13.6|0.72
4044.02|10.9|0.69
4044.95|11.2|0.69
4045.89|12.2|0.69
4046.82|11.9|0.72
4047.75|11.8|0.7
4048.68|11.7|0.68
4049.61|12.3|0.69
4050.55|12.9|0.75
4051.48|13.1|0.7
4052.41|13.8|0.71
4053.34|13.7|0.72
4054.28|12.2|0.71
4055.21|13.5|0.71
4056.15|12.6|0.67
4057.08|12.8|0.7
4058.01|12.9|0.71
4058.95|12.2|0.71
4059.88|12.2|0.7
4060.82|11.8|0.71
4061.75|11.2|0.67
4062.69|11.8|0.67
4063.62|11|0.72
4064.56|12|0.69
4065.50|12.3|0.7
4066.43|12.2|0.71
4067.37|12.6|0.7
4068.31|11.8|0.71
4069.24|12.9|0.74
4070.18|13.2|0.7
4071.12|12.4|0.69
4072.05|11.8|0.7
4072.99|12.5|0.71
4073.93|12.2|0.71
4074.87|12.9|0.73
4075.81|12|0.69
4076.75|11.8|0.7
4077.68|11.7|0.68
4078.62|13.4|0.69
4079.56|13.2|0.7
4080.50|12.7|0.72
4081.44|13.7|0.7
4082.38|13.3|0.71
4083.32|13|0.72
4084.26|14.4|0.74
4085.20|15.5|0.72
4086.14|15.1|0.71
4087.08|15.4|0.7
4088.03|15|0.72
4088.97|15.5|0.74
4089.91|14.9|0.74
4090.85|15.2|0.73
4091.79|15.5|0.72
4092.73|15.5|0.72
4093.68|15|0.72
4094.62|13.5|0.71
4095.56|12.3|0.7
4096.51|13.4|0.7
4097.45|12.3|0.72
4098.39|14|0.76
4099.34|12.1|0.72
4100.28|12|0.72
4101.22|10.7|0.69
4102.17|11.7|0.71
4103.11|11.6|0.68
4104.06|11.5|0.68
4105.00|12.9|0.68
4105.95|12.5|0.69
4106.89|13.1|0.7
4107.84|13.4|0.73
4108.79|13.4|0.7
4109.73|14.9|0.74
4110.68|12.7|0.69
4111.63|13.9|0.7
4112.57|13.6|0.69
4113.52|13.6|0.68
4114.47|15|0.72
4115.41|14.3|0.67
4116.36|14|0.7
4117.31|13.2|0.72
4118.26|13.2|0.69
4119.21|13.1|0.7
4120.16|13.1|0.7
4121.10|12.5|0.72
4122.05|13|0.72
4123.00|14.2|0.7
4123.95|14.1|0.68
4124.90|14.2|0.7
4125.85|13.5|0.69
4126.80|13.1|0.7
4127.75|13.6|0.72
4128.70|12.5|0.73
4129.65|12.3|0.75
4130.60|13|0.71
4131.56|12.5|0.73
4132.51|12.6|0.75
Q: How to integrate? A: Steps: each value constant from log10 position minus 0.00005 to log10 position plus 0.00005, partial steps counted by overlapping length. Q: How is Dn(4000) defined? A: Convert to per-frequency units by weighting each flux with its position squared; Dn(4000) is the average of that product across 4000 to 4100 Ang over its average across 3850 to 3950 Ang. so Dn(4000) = 2.0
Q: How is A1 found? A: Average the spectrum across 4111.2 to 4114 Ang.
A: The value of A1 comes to 13.7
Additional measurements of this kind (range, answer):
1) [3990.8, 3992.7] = 12.3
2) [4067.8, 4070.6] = 12.6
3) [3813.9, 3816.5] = 6.32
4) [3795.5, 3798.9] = 7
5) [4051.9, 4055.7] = 13.3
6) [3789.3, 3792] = 7.56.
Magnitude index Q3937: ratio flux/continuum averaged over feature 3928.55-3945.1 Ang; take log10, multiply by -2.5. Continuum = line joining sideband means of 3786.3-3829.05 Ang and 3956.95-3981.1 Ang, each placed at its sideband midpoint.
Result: 0.38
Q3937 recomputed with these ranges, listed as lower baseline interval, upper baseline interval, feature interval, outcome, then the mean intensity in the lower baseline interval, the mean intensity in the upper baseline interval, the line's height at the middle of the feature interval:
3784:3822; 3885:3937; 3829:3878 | 0.26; 7.24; 7.52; 7.37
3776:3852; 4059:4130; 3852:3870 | 0.26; 6.69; 13.2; 7.77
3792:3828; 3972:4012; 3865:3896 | 0.20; 6.71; 11.7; 8.63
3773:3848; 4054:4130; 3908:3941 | 0.34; 6.75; 13.1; 9.33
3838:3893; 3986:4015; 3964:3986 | 0.46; 6.39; 12.8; 11.6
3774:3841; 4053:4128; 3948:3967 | 0.29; 6.83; 13.1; 10.2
